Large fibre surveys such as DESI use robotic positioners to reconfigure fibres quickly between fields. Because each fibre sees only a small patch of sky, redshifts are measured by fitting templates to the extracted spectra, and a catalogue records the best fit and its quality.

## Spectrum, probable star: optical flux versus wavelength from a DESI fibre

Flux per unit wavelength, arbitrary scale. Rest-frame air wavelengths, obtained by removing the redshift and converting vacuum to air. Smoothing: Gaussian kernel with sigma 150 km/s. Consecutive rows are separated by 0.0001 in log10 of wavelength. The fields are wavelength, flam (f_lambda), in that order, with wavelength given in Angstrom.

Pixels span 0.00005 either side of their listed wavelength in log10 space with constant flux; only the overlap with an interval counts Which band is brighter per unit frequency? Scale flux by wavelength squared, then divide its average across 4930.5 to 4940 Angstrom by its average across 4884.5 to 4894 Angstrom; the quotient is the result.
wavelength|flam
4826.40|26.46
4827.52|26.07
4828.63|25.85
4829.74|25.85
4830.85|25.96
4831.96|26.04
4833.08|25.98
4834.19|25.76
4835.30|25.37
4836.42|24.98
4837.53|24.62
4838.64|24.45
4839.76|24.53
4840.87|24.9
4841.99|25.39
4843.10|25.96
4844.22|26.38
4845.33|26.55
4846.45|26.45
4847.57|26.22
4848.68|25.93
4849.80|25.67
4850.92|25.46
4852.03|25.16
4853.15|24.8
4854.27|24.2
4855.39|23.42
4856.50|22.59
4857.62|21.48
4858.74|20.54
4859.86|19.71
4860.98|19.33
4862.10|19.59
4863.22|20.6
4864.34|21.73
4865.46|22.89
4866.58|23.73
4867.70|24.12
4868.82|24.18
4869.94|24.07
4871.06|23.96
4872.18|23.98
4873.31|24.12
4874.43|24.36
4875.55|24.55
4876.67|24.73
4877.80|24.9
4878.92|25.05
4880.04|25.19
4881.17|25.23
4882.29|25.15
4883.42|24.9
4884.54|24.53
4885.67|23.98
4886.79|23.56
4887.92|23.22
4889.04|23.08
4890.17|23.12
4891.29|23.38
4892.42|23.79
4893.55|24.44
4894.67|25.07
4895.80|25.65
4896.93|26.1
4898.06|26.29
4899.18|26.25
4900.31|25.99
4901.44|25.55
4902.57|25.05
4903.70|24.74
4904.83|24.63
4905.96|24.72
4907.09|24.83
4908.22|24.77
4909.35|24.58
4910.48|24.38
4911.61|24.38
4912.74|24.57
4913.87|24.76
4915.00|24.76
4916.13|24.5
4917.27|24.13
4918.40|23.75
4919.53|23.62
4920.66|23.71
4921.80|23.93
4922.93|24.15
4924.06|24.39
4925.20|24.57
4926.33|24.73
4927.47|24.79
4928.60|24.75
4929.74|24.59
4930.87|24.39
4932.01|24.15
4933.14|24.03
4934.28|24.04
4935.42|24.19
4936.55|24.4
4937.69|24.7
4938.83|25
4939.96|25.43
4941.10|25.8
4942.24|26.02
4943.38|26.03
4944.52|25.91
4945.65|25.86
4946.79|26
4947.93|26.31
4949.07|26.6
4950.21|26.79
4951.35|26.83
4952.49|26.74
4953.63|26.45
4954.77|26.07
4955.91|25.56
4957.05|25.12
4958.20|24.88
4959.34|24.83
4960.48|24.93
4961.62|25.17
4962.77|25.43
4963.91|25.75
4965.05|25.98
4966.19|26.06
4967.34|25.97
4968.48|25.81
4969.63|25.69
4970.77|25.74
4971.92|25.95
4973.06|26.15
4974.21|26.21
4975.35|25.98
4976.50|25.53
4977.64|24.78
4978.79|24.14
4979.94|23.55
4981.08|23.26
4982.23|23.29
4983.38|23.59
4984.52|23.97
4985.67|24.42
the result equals 1.05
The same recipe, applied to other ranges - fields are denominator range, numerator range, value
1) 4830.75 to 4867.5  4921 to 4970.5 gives 1.09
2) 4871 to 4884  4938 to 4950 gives 1.08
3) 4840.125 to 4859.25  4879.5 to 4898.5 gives 1.00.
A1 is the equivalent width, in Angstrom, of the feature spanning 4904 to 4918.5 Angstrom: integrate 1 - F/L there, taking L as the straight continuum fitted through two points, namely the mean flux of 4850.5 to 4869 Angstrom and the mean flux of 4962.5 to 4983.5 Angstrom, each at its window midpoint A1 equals -0.5 Angstrom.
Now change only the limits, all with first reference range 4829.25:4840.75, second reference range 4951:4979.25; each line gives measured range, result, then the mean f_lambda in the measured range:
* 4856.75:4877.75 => 2.24 Angstrom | 22.7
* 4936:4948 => 0.02 Angstrom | 25.6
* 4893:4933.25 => 1.28 Angstrom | 24.7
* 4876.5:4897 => 0.83 Angstrom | 24.4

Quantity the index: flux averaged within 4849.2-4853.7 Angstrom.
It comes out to 25.3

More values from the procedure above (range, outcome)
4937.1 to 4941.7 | 25.2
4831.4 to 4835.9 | 25.8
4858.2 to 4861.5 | 19.9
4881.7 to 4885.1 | 24.9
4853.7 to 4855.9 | 23.8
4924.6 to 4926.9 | 24.6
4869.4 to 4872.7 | 24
